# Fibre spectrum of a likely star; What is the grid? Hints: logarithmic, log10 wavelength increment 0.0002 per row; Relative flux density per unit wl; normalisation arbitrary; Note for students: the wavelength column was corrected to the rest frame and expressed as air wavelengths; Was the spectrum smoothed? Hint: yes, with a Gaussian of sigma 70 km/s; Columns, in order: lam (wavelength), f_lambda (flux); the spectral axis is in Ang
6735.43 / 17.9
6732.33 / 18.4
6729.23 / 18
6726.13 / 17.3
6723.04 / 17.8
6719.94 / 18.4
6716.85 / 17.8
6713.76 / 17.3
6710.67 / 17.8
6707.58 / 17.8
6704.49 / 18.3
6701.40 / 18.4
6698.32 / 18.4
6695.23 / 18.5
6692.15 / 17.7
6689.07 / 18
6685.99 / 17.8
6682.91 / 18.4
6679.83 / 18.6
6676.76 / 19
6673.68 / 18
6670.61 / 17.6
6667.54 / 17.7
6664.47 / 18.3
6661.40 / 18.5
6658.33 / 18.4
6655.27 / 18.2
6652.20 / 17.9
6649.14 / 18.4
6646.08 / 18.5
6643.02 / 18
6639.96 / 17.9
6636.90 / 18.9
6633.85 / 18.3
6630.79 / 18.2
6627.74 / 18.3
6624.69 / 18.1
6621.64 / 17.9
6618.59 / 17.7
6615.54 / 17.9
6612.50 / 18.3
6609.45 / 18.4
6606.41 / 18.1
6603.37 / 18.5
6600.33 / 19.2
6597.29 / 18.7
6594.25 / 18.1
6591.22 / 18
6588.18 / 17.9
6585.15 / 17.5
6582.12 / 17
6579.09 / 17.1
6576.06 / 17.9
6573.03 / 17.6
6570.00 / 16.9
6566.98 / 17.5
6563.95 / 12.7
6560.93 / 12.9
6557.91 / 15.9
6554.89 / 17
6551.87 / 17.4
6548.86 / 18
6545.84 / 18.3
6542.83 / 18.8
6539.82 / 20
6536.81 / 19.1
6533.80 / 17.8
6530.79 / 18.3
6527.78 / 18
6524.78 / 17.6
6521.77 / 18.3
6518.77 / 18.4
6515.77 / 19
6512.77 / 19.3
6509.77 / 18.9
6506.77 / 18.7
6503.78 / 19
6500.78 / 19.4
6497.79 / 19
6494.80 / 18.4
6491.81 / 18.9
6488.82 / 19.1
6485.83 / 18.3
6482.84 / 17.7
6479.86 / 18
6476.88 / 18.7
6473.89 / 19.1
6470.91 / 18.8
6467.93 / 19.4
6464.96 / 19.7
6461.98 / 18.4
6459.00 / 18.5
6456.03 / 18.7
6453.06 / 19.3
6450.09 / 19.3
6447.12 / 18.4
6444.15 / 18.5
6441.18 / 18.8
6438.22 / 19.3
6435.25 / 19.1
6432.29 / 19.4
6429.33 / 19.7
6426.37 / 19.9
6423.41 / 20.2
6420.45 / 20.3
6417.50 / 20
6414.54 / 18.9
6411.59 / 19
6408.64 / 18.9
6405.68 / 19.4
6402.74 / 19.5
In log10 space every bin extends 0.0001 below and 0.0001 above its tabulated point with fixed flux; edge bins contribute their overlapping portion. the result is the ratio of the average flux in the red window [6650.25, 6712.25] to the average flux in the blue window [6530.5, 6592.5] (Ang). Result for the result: 1.1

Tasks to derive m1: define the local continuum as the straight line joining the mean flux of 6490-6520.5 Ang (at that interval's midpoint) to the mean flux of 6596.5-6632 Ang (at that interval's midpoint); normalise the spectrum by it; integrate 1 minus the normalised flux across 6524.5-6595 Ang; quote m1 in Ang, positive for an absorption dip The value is 4.6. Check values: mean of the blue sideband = 18.9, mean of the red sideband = 18.3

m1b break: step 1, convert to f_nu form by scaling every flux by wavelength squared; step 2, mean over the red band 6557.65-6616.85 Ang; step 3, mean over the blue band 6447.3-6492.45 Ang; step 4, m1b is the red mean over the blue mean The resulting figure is 0.96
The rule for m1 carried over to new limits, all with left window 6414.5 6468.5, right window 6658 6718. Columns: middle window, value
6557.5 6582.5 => 3.37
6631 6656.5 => 0.08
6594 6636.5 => 0.38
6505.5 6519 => 0.02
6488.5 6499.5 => 0.10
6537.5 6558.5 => 0.80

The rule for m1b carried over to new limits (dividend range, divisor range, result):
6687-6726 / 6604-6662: 1.01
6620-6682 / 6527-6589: 1.08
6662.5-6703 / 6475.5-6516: 1.03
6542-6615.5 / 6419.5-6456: 0.94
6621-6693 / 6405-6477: 1.01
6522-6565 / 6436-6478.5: 0.94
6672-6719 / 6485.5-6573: 1.06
